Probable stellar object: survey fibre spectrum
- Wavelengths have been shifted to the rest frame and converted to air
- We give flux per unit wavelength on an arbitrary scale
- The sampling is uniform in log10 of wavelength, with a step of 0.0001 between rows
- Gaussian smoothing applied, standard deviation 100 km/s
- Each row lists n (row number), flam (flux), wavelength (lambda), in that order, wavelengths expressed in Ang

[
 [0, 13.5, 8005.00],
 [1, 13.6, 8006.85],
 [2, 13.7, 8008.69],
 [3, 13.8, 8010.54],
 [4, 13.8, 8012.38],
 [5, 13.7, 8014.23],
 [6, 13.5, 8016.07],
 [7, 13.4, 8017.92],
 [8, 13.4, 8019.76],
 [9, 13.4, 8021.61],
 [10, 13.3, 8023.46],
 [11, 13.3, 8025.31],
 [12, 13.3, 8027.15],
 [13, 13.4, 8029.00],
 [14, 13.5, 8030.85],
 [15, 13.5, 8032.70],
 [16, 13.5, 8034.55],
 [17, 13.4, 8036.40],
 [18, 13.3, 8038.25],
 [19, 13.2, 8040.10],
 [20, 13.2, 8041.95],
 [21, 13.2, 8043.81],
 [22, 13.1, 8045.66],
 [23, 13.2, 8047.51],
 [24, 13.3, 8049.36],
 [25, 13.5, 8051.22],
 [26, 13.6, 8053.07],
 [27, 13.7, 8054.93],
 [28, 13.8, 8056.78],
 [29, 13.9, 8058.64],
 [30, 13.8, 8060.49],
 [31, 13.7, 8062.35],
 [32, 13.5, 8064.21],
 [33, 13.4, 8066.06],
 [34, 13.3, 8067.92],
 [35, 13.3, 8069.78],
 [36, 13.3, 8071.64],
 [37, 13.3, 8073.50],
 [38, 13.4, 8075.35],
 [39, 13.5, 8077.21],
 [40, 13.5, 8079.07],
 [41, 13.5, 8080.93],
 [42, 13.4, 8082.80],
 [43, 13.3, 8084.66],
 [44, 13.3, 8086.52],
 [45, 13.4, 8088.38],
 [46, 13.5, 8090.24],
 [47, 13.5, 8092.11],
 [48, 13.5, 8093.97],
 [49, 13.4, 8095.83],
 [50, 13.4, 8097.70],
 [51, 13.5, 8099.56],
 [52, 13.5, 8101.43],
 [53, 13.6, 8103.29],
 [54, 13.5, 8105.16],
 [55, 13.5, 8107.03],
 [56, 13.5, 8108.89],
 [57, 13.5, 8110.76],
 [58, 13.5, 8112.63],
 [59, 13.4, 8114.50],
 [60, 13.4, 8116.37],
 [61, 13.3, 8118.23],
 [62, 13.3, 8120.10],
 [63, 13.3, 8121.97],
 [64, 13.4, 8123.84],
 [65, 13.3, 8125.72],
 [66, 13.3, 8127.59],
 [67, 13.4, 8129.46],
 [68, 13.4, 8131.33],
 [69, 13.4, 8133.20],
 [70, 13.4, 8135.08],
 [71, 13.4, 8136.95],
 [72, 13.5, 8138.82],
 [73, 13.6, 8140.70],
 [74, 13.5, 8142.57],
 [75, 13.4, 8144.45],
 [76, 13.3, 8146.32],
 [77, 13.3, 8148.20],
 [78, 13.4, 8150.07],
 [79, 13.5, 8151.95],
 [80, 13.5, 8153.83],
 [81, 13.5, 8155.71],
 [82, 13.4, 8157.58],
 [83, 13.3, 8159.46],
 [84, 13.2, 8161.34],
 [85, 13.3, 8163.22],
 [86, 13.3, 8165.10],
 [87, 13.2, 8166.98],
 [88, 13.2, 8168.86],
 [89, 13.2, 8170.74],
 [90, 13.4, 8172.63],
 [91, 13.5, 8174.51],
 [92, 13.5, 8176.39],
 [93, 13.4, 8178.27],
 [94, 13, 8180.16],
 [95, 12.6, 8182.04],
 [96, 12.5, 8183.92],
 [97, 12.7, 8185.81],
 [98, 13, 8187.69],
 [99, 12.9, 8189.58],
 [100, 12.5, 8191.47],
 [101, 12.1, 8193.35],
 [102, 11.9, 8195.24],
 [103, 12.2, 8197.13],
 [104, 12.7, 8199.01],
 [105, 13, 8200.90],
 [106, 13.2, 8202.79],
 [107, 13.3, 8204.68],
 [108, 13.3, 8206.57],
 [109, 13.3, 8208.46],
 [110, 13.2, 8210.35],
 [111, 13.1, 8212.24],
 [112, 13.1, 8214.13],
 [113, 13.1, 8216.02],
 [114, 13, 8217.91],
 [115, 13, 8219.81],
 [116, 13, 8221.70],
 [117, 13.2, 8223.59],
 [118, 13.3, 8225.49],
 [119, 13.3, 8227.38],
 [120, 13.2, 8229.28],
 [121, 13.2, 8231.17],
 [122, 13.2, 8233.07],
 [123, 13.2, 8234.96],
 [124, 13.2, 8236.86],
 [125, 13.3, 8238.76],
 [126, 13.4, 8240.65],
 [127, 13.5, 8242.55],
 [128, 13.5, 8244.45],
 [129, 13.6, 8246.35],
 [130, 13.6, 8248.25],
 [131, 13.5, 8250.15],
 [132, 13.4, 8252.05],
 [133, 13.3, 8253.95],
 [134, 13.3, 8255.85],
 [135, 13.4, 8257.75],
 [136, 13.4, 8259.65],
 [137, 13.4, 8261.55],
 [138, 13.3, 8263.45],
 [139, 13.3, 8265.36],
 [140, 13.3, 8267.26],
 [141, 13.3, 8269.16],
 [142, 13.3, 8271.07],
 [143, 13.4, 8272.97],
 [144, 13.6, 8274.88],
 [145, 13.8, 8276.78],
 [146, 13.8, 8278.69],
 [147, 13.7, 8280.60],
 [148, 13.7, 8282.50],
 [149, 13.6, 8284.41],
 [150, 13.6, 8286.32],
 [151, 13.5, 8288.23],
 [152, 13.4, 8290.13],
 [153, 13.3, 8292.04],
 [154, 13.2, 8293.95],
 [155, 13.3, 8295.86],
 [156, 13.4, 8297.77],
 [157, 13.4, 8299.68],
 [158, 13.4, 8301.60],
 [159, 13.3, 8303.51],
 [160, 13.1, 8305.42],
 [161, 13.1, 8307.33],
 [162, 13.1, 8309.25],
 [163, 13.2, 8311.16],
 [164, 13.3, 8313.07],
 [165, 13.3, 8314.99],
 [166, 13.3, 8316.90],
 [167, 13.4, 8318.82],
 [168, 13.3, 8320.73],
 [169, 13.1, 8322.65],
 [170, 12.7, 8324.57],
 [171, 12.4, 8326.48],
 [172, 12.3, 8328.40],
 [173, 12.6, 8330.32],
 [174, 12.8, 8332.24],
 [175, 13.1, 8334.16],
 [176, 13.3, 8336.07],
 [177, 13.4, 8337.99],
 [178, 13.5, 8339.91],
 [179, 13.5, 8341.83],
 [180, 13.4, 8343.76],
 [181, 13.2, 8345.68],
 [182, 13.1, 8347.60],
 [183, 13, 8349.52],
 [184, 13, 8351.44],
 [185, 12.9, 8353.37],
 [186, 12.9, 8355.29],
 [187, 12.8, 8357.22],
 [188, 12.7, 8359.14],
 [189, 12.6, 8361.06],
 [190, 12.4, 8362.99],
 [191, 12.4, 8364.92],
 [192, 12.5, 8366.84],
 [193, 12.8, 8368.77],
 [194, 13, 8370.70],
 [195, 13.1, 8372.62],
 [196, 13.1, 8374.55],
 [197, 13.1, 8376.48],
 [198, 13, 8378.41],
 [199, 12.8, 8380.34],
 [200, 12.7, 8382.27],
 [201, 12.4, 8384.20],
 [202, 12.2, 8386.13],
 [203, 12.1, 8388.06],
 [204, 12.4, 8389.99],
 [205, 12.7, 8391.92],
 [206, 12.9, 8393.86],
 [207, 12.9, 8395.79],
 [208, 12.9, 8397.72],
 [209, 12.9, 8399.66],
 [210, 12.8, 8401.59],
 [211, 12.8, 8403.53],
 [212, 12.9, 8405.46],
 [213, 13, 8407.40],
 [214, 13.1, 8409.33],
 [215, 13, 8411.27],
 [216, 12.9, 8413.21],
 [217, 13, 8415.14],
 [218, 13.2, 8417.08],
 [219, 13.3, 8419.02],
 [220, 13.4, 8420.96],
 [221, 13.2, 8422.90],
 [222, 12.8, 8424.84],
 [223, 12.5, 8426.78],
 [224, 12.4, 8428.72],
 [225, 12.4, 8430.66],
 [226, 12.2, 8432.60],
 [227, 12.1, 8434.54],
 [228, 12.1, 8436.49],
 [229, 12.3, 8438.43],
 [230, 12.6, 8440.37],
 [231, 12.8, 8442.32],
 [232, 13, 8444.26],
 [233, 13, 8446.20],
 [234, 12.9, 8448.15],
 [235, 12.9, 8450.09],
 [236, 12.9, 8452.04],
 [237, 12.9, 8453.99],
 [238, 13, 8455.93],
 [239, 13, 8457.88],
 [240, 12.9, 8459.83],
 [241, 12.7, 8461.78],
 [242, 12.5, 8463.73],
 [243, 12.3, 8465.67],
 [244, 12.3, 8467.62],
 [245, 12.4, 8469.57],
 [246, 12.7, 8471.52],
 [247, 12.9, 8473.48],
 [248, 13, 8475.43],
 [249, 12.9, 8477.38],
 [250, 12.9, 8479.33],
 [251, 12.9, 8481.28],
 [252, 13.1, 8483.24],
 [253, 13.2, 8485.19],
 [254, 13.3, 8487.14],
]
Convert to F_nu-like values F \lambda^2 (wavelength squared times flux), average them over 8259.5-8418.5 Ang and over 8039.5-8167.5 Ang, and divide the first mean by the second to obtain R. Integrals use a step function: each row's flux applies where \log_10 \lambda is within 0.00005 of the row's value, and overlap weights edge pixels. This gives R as 1.03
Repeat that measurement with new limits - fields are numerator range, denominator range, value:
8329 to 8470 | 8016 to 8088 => 1.04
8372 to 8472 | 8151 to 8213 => 1.04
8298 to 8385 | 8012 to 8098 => 1.04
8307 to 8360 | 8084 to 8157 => 1.02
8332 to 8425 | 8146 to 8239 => 1.03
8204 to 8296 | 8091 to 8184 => 1.03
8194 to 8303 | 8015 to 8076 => 1.04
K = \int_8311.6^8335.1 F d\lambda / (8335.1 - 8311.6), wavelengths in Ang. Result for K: 13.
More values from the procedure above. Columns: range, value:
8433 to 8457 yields 12.7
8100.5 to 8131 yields 13.4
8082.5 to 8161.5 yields 13.4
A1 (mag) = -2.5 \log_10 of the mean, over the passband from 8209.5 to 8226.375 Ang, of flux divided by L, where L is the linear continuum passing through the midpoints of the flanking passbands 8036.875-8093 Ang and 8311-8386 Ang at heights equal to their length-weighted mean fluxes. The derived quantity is 0.01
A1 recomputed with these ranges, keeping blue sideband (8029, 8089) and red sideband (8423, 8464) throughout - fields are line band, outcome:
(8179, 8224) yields 0.023 mag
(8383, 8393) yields 0.036 mag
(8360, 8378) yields 0.003 mag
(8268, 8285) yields -0.047 mag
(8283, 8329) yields -0.023 mag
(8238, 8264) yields -0.031 mag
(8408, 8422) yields -0.033 mag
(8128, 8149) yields -0.012 mag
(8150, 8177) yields -0.011 mag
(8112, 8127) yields -0.004 mag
